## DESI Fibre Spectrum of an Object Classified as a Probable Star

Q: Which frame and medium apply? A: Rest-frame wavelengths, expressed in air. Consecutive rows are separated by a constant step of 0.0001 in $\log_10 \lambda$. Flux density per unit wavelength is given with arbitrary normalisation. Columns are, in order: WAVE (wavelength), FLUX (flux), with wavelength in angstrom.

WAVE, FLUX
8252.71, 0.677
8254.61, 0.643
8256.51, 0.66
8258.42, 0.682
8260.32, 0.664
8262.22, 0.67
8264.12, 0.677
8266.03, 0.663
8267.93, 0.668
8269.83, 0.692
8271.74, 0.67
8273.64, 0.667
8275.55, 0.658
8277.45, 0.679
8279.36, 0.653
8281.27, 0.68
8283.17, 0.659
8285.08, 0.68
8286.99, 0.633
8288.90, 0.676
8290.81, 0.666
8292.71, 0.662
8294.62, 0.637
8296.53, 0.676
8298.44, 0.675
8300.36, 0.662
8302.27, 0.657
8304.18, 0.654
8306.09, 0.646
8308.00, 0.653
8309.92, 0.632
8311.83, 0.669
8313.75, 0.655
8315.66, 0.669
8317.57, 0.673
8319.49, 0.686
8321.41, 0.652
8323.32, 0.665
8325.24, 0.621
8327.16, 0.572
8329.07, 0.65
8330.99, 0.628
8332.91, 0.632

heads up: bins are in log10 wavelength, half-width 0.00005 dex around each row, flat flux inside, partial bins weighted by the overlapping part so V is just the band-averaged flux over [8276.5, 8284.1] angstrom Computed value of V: 0.668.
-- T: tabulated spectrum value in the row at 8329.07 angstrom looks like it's 0.65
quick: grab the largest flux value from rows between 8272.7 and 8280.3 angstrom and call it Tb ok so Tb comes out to 0.679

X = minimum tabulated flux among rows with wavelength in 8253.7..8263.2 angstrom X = 0.643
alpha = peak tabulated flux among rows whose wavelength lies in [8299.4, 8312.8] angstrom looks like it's 0.669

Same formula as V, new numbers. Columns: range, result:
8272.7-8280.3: 0.664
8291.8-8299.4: 0.662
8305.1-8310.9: 0.644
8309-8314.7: 0.652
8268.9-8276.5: 0.671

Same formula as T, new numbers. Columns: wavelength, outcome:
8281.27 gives 0.68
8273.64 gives 0.667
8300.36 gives 0.662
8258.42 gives 0.682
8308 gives 0.653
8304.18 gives 0.654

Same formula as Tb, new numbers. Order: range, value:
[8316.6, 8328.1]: 0.686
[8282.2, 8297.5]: 0.68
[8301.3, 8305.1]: 0.657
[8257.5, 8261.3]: 0.682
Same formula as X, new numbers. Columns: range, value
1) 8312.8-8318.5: 0.655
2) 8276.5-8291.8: 0.633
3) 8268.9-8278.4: 0.658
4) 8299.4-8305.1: 0.654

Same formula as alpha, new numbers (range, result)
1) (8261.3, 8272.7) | 0.692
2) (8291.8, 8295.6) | 0.662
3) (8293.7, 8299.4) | 0.676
